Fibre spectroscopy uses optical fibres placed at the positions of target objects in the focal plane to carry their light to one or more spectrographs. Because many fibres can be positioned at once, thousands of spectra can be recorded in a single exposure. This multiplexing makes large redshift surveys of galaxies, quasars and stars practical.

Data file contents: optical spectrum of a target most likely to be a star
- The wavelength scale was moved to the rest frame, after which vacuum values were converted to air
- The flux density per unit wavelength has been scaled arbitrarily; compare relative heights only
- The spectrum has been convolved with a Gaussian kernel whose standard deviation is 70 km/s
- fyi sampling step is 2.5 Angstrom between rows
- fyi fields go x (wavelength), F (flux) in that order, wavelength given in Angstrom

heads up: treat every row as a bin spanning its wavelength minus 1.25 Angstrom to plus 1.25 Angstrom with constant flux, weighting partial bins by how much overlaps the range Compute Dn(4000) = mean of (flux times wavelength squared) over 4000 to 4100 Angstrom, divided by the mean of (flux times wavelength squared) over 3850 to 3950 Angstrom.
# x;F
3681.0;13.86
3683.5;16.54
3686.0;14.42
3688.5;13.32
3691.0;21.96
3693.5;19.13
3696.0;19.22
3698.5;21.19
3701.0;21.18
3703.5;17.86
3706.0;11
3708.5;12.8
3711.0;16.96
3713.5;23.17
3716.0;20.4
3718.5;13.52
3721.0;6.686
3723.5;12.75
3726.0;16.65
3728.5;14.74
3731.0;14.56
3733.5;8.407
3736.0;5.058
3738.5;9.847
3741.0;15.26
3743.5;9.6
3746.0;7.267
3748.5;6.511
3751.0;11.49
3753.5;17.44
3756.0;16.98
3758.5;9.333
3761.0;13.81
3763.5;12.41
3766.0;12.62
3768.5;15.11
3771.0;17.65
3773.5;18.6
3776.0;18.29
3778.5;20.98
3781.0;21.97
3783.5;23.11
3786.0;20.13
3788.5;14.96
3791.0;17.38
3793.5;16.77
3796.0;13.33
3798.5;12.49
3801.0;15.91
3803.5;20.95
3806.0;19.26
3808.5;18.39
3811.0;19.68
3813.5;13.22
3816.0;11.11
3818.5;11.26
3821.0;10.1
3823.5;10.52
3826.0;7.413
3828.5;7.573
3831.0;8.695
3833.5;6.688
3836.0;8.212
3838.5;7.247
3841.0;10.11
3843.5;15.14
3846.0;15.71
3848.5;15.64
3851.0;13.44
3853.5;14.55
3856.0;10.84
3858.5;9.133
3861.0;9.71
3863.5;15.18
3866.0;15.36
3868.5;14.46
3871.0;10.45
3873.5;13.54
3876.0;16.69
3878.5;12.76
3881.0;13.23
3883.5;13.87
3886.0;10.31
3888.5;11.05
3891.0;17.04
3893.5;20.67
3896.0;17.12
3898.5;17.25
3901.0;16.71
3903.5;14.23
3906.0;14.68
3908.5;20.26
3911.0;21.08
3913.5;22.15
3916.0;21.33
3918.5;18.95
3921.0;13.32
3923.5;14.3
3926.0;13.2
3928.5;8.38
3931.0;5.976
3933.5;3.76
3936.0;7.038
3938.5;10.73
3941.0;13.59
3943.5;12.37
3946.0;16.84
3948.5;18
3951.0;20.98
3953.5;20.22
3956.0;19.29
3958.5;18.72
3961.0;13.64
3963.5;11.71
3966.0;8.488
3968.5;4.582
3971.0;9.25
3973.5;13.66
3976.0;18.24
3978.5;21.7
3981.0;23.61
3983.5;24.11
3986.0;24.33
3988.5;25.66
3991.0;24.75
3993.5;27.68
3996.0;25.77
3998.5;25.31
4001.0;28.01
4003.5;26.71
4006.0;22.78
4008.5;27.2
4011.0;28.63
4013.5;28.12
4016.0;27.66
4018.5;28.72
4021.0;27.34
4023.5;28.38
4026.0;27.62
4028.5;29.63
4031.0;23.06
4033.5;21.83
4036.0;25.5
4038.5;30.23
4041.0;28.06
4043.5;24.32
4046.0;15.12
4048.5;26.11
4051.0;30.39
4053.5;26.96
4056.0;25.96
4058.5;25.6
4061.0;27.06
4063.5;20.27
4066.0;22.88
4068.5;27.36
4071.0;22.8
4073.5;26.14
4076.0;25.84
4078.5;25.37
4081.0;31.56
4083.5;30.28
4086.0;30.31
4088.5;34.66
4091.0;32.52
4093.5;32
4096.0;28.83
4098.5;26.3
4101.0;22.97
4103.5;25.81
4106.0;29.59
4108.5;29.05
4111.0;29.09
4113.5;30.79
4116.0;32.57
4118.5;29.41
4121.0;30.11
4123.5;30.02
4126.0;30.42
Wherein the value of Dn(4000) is 2.1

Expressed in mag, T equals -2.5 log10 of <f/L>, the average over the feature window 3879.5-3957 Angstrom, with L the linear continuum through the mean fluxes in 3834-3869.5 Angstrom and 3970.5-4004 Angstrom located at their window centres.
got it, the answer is 0.15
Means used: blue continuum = 12.3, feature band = 15.1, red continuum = 23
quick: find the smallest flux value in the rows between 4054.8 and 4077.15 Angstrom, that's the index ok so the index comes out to 20.27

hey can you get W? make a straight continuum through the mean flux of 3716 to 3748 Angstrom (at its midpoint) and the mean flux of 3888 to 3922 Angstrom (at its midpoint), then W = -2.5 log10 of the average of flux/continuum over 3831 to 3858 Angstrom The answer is 0.33 mag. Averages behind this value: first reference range 11.4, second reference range 17.7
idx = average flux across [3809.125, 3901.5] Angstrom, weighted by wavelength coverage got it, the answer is 12.8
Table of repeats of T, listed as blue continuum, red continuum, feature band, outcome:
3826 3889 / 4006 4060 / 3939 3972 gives 0.35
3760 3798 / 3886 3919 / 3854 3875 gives 0.36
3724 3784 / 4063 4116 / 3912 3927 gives 0.20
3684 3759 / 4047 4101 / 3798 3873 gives 0.41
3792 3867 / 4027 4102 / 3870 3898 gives 0.12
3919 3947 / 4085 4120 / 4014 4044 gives -0.25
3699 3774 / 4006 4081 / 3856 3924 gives 0.29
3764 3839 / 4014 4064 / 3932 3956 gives 0.48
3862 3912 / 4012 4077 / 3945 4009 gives 0.08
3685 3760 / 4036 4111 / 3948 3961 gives 0.20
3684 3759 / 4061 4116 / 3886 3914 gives 0.23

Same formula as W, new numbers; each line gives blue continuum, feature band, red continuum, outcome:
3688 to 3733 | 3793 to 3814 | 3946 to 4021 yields 0.082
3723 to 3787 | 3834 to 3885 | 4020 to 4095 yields 0.419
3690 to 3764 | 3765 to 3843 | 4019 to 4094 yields 0.167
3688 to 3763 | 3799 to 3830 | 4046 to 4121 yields 0.265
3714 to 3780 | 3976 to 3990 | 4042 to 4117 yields -0.006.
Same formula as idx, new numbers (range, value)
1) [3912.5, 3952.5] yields 13.8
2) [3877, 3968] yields 14.7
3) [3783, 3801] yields 16.6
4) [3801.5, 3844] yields 12.1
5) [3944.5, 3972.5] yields 14.7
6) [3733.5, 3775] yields 12.4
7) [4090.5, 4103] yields 28.1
